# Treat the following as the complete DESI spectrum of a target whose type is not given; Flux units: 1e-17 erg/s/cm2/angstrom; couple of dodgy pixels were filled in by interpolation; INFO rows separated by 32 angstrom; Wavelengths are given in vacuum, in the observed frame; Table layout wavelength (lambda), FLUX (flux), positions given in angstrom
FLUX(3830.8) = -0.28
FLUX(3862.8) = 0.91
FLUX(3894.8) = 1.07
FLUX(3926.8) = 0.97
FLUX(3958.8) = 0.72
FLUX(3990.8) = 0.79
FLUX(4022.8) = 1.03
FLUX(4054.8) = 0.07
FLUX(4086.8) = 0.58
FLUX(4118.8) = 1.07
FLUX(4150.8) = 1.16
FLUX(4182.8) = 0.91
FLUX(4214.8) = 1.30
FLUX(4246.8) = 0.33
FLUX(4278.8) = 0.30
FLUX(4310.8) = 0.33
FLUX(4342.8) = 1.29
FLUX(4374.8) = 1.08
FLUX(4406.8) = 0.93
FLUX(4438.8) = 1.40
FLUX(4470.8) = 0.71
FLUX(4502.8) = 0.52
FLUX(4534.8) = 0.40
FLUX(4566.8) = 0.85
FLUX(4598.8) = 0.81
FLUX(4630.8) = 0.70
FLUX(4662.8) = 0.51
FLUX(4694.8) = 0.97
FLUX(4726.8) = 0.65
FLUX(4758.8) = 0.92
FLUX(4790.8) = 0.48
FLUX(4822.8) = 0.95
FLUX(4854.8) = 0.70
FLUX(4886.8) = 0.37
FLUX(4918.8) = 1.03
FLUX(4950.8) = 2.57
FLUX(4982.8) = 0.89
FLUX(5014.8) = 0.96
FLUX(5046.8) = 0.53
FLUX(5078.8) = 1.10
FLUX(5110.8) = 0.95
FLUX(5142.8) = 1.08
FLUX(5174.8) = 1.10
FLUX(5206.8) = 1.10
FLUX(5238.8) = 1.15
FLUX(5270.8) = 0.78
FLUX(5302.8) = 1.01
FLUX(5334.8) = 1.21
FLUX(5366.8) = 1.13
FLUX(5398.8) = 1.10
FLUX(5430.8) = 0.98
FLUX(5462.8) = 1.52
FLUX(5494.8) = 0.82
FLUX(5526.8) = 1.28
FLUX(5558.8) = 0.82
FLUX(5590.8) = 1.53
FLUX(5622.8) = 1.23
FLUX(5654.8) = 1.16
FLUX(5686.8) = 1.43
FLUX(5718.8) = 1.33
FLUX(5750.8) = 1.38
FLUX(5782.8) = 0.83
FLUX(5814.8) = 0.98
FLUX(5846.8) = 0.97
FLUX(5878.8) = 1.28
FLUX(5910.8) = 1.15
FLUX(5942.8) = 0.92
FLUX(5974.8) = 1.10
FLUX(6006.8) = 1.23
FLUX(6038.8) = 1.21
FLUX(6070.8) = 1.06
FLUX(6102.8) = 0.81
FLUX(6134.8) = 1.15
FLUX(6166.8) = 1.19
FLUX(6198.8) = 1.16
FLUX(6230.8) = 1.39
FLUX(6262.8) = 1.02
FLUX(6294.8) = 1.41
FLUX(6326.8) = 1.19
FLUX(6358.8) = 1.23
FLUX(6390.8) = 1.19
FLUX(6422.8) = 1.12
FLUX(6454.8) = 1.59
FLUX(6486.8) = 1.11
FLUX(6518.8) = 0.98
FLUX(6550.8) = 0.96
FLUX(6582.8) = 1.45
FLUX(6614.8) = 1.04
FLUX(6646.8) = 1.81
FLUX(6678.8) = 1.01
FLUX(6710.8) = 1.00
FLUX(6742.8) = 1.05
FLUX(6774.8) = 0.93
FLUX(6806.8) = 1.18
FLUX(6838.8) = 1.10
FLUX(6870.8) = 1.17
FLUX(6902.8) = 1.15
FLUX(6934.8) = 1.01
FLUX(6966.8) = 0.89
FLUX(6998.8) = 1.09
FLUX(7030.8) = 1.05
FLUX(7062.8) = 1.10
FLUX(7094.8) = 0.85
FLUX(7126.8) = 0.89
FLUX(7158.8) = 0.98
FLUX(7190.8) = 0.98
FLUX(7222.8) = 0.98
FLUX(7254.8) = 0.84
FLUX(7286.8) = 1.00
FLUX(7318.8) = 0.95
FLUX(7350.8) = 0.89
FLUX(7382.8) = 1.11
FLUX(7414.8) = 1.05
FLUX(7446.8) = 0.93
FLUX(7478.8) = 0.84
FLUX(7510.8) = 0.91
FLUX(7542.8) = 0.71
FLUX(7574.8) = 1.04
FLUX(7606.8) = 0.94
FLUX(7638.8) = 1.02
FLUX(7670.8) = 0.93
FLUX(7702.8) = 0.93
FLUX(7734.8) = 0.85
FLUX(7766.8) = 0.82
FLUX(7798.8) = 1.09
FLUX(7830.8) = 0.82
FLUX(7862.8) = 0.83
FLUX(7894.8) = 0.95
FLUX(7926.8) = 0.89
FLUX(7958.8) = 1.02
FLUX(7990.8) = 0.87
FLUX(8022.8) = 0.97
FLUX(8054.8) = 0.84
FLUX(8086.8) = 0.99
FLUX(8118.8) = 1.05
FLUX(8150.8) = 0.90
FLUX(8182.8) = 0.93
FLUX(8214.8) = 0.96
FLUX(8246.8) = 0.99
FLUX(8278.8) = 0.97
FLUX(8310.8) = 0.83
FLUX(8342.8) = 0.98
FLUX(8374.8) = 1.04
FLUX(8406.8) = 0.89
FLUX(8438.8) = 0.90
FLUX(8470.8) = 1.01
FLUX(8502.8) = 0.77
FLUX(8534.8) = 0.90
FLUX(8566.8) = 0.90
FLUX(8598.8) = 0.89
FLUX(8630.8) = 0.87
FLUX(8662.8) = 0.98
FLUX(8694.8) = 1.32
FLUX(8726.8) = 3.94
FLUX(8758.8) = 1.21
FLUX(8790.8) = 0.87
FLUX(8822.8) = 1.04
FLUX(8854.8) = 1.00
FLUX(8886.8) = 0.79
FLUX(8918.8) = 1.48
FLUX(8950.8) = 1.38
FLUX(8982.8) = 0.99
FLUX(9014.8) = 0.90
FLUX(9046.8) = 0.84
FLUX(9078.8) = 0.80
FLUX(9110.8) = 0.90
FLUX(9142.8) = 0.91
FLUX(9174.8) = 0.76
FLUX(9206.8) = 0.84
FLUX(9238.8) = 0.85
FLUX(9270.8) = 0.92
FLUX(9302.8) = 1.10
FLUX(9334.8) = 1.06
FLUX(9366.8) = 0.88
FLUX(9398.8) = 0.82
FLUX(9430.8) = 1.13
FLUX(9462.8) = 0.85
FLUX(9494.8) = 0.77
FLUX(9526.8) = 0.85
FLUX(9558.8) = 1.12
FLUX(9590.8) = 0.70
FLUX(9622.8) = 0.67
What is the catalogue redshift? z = 0.33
